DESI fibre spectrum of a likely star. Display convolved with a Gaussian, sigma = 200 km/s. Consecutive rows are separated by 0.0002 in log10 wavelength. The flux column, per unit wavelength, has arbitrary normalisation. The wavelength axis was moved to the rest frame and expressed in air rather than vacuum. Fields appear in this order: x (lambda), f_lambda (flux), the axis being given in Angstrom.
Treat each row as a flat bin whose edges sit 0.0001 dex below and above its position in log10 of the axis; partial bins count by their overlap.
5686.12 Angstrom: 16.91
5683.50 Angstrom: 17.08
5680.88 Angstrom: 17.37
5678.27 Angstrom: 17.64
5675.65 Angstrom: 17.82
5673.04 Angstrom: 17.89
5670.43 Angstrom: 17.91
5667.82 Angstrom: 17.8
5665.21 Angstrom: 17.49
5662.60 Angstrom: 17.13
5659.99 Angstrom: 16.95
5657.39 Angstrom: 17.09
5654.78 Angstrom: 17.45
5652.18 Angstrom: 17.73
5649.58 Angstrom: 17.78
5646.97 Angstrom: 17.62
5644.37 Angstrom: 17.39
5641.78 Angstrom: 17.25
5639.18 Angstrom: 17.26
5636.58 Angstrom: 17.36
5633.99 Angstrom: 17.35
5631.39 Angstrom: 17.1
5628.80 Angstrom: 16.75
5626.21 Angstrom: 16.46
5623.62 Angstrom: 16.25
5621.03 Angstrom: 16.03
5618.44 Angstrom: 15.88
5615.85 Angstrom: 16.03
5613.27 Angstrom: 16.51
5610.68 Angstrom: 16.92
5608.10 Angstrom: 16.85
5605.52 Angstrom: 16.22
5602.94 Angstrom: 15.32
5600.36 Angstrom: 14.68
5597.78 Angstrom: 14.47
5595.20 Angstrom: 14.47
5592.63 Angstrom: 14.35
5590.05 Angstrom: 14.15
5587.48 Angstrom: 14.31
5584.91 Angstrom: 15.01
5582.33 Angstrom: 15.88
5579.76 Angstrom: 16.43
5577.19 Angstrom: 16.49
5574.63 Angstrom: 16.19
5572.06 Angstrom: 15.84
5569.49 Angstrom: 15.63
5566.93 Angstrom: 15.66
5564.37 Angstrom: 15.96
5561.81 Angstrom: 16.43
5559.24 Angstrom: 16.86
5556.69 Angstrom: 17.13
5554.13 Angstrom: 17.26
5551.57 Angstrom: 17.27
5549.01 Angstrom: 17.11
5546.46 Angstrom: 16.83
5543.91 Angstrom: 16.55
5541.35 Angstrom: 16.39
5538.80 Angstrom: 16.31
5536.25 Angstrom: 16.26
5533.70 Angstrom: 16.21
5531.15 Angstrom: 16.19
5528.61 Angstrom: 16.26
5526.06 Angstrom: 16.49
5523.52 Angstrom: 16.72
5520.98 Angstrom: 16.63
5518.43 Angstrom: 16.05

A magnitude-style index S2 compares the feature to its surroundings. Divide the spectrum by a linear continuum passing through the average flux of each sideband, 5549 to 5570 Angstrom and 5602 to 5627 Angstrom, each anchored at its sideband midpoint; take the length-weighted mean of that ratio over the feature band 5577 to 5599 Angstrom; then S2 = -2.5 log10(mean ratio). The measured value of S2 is 0.10 mag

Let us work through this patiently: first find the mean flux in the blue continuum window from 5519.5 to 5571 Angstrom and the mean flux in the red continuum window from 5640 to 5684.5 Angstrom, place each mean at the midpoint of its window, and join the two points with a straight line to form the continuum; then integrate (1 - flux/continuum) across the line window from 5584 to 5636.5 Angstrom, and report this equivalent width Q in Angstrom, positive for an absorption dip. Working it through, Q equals 3.9 Angstrom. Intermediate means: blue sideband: 16.5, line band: 15.8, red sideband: 17.5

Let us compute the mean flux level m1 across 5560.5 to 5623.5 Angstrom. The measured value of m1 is 15.7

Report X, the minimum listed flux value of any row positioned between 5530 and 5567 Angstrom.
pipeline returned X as 15.66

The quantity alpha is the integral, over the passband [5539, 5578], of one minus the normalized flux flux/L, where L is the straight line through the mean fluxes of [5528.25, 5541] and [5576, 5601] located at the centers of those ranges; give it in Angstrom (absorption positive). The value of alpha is -2.0 Angstrom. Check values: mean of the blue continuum 16.3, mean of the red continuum 15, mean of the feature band 16.5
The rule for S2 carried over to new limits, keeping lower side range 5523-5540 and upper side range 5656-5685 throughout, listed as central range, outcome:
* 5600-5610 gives 0.07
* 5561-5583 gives 0.04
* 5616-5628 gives 0.06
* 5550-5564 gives -0.02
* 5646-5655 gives -0.02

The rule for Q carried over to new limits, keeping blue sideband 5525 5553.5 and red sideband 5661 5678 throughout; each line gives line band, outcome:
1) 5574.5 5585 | 0.50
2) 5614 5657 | 0.97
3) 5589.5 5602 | 1.88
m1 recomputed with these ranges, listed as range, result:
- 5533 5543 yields 16.3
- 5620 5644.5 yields 16.9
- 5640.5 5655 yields 17.6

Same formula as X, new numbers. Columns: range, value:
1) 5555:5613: 14.15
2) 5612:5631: 15.88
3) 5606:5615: 16.51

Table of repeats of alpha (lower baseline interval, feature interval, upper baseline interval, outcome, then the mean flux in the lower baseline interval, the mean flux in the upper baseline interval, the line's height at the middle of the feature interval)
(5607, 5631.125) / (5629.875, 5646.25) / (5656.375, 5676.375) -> -0.4 Angstrom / 16.4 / 17.5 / 16.9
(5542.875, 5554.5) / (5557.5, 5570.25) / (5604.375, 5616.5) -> 0.5 Angstrom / 17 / 16.5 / 16.9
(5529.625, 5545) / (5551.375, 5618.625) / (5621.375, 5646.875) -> 3.3 Angstrom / 16.3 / 17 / 16.7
